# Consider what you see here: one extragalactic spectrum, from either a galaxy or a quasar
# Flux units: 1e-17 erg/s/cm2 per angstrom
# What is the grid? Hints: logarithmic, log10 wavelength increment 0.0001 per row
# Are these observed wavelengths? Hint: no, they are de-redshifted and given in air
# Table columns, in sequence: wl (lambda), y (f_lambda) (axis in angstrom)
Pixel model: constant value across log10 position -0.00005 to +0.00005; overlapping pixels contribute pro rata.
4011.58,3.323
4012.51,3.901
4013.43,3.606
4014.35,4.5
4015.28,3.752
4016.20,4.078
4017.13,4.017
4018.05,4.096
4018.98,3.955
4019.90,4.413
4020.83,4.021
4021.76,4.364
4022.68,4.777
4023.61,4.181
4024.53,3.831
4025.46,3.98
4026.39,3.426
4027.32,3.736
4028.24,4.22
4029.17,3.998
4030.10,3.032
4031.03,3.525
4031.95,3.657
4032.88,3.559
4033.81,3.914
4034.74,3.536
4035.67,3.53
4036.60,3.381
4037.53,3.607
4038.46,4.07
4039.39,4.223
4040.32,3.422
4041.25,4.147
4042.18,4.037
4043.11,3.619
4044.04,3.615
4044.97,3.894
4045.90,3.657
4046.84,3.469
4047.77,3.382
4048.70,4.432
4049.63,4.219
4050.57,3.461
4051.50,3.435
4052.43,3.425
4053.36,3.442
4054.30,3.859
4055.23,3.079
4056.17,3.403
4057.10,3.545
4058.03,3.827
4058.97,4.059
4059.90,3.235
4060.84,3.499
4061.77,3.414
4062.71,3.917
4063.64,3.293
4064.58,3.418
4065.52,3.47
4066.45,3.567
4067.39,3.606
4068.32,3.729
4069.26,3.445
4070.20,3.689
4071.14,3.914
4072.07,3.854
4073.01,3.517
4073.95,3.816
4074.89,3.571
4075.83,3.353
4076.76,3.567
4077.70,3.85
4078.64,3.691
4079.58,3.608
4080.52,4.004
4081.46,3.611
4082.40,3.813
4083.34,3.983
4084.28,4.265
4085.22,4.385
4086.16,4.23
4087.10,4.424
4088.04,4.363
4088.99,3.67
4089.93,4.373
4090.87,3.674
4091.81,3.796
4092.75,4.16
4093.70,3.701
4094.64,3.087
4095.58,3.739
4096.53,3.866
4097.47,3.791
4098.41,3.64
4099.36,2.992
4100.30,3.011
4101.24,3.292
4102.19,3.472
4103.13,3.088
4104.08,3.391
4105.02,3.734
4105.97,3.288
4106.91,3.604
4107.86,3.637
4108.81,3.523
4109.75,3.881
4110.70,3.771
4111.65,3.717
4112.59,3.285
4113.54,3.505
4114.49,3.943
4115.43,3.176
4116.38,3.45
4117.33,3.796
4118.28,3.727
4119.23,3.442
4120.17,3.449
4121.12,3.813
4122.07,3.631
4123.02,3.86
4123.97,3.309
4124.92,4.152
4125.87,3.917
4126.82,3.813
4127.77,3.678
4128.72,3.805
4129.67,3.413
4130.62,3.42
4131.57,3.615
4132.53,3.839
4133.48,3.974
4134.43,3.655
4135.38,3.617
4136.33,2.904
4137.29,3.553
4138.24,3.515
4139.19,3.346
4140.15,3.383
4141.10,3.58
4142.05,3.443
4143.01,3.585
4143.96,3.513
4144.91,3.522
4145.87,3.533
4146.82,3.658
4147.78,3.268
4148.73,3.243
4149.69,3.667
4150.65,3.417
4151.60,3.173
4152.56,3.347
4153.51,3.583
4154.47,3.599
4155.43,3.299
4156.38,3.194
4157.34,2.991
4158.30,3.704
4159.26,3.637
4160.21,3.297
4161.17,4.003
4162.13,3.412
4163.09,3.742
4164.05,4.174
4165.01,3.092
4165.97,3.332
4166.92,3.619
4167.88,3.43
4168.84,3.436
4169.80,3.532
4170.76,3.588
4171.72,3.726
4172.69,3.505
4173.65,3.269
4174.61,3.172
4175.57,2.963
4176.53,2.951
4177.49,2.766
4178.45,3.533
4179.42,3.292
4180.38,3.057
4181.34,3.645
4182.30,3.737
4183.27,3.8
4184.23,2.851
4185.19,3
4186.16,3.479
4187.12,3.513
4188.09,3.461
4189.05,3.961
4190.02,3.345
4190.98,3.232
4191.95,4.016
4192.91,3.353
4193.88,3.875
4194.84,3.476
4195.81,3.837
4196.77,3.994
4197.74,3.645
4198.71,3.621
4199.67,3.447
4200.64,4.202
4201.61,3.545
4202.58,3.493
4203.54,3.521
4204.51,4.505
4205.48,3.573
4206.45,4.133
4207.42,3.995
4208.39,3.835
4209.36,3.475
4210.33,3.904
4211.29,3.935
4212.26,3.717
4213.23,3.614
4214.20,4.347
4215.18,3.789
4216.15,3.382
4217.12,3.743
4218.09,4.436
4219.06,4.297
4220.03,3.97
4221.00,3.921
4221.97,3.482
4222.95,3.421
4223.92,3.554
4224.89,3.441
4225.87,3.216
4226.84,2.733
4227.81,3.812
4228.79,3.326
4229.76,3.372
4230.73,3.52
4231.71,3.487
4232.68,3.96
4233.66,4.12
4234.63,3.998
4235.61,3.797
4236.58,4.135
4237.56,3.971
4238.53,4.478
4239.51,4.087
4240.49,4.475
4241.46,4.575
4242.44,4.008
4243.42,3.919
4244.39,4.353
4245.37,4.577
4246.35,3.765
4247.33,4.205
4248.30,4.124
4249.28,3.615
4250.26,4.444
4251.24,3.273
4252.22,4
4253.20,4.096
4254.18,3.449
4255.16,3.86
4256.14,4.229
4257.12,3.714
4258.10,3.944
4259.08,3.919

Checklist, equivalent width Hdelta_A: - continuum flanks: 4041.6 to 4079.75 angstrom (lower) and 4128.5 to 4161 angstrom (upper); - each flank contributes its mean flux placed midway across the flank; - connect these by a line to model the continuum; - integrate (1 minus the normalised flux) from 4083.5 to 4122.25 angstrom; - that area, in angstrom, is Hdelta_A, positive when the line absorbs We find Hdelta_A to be -1.3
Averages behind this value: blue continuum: 3.63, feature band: 3.68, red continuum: 3.48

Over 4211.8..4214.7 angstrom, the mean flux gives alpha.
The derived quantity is 3.88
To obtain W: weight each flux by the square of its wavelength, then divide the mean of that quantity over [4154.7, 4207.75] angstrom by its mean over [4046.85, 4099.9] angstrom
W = 1.00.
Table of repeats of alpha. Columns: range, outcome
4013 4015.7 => 3.96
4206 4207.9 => 4.06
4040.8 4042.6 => 4.09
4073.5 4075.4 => 3.68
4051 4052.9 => 3.45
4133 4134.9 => 3.82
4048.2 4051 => 4.03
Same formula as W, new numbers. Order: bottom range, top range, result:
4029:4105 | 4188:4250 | 1.12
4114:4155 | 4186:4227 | 1.08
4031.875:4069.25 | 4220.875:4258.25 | 1.16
